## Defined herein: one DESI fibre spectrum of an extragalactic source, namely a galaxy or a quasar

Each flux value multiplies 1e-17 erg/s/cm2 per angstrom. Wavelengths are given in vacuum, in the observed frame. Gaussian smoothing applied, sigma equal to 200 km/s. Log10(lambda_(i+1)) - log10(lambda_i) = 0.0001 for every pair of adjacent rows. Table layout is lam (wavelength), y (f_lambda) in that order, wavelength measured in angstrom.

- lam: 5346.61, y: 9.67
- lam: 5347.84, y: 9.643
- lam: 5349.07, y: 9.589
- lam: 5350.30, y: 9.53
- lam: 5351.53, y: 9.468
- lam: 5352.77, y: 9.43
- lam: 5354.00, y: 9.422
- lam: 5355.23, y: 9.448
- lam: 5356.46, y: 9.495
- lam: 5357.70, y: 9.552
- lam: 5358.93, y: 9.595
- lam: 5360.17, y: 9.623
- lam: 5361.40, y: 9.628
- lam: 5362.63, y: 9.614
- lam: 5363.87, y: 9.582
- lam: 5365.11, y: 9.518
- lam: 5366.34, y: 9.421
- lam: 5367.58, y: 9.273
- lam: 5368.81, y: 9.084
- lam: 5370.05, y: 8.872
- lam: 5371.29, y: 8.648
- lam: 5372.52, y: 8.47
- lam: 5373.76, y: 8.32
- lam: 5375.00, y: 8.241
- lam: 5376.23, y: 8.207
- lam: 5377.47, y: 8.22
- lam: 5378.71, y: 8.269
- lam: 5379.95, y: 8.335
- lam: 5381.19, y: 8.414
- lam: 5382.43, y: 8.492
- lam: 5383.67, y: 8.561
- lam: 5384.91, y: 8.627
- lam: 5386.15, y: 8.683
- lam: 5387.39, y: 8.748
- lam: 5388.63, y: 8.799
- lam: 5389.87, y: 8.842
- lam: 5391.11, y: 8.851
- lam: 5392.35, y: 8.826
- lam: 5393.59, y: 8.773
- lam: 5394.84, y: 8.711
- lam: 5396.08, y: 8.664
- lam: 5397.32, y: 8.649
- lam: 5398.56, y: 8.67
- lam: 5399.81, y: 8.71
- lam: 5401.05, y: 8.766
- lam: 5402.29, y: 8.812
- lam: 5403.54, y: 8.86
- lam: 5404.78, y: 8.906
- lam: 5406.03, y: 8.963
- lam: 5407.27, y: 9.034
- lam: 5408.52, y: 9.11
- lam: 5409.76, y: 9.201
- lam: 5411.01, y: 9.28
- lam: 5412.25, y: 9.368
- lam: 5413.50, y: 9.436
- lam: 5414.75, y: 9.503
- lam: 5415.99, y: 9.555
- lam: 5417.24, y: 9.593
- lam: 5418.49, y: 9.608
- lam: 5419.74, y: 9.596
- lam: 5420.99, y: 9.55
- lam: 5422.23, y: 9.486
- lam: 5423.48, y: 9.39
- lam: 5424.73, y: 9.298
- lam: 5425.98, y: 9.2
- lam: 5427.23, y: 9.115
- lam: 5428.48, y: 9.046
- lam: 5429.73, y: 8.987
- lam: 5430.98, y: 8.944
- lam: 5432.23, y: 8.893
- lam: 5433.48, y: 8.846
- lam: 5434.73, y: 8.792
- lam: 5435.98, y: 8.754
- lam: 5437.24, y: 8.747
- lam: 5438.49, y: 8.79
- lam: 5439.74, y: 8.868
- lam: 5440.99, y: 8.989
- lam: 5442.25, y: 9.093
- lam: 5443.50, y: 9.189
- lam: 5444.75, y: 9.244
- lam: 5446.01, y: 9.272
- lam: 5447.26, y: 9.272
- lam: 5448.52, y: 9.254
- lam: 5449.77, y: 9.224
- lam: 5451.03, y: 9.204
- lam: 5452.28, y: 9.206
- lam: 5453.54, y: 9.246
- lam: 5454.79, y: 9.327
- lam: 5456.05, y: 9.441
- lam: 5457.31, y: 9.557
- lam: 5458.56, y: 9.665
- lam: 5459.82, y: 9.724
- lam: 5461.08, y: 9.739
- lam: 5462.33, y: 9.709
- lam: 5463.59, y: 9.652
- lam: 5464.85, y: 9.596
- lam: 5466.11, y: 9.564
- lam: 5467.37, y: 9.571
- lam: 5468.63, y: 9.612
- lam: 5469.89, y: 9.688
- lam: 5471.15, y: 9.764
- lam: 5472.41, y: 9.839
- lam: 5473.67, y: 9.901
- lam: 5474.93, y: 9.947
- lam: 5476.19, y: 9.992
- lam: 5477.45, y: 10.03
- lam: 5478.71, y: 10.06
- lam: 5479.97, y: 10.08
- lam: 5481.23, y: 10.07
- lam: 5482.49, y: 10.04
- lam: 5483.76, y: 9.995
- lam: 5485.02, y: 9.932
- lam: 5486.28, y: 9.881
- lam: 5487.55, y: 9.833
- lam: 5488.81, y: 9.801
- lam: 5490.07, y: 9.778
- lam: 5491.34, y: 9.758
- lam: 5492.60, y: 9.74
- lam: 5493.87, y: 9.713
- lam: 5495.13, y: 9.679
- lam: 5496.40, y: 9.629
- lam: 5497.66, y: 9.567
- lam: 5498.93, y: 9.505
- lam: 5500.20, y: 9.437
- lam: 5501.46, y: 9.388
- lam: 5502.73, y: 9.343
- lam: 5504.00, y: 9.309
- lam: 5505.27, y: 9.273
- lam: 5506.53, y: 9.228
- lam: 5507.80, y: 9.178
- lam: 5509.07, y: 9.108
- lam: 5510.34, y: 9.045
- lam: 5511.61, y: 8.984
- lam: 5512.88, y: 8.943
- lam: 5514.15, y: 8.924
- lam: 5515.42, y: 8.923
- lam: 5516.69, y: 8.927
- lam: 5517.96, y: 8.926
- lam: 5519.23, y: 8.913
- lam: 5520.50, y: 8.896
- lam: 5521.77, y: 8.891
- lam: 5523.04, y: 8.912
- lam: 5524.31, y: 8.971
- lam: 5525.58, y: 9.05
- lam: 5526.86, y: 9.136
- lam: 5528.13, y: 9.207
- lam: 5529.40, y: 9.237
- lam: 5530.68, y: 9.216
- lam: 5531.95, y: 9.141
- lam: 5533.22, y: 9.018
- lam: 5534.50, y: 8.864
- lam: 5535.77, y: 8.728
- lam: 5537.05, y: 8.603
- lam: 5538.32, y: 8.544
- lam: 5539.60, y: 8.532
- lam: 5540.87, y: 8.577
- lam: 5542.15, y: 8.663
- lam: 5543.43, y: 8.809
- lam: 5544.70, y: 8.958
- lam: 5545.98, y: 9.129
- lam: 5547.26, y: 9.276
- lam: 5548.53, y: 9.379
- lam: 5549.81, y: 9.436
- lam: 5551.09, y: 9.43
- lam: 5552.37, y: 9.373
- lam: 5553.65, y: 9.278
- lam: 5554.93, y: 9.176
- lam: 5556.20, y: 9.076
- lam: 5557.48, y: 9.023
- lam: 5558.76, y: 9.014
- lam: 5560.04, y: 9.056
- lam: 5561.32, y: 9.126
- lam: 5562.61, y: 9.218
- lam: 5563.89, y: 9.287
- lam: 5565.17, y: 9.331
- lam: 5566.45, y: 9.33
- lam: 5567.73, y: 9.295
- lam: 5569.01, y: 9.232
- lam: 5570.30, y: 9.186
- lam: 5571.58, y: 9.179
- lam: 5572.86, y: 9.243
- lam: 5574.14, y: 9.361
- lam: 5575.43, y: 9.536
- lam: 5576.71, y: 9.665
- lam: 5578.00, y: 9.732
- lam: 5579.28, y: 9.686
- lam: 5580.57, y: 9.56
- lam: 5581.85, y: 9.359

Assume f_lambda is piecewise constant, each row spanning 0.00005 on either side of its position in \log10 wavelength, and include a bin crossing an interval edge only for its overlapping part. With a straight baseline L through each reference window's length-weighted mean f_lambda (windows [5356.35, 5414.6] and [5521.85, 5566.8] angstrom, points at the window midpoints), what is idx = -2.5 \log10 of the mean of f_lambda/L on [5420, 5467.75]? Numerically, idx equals -0.03 mag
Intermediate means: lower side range 8.91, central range 9.25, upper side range 9.06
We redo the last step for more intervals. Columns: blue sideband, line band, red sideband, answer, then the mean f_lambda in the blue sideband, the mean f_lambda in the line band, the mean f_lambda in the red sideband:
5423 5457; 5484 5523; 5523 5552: -0.04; 9.1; 9.35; 9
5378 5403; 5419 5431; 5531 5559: -0.07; 8.66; 9.28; 9.01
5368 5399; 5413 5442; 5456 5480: 0.00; 8.61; 9.17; 9.76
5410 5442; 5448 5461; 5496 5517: -0.02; 9.18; 9.4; 9.22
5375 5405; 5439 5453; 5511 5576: -0.04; 8.63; 9.16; 9.07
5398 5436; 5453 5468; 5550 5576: -0.05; 9.15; 9.57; 9.24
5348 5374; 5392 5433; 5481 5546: 0.02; 9.33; 9.11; 9.22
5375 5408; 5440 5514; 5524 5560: -0.08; 8.66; 9.54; 9.03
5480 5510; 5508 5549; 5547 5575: 0.06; 9.62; 8.95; 9.24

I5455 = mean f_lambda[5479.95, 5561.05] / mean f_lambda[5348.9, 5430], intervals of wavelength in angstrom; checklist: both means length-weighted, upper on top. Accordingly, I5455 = 1.02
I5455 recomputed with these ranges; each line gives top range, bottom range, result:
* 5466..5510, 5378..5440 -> 1.08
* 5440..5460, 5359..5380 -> 1.04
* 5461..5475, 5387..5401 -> 1.11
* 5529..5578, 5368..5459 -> 1.02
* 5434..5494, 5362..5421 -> 1.07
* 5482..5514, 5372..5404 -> 1.11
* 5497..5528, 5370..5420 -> 1.03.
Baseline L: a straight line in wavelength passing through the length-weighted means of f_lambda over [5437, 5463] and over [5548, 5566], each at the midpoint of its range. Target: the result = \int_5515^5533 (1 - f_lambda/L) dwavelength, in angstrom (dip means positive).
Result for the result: 0.4 angstrom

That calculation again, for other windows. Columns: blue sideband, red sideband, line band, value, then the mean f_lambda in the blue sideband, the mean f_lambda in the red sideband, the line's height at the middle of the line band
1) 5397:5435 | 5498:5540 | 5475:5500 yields -2.11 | 9.14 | 9.04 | 9.07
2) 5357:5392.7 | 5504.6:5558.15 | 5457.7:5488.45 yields -2.95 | 8.87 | 9.02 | 8.97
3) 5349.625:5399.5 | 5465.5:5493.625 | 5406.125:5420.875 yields -0.16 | 8.94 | 9.86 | 9.28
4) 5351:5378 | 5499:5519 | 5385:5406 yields 0.86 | 9.14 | 9.13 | 9.14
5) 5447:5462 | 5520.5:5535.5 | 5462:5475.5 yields -0.53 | 9.42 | 9.05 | 9.34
